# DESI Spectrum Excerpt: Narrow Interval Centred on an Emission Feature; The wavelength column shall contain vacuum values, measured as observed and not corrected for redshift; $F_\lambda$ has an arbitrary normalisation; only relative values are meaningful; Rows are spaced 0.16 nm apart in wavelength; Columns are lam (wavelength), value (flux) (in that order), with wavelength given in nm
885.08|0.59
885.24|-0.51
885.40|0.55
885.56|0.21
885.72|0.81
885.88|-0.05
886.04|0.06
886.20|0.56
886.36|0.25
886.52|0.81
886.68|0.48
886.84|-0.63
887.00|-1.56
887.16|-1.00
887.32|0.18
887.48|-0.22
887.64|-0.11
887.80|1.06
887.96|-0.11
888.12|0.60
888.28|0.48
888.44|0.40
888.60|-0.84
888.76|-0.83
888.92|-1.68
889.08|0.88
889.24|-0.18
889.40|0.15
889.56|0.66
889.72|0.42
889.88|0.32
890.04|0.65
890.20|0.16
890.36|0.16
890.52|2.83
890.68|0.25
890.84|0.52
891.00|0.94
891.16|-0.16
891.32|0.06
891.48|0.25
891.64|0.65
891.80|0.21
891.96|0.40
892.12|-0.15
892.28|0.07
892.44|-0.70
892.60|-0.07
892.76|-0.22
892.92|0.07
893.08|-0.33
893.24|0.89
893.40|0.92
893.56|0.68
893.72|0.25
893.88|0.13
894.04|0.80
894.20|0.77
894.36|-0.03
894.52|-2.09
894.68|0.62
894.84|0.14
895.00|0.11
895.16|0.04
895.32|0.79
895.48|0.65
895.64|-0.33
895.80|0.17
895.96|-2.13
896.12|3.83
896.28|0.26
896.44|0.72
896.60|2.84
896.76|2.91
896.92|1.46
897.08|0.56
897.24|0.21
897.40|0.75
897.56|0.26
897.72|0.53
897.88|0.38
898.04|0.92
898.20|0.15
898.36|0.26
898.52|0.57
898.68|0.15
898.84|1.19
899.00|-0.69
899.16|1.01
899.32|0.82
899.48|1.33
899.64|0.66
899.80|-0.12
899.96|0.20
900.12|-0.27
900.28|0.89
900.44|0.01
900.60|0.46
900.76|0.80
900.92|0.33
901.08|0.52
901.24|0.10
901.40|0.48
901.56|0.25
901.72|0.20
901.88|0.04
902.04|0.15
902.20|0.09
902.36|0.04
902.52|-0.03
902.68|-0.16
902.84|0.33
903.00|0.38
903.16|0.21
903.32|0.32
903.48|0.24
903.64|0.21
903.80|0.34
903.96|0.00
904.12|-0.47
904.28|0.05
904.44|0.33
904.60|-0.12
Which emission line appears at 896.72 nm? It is Hbeta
